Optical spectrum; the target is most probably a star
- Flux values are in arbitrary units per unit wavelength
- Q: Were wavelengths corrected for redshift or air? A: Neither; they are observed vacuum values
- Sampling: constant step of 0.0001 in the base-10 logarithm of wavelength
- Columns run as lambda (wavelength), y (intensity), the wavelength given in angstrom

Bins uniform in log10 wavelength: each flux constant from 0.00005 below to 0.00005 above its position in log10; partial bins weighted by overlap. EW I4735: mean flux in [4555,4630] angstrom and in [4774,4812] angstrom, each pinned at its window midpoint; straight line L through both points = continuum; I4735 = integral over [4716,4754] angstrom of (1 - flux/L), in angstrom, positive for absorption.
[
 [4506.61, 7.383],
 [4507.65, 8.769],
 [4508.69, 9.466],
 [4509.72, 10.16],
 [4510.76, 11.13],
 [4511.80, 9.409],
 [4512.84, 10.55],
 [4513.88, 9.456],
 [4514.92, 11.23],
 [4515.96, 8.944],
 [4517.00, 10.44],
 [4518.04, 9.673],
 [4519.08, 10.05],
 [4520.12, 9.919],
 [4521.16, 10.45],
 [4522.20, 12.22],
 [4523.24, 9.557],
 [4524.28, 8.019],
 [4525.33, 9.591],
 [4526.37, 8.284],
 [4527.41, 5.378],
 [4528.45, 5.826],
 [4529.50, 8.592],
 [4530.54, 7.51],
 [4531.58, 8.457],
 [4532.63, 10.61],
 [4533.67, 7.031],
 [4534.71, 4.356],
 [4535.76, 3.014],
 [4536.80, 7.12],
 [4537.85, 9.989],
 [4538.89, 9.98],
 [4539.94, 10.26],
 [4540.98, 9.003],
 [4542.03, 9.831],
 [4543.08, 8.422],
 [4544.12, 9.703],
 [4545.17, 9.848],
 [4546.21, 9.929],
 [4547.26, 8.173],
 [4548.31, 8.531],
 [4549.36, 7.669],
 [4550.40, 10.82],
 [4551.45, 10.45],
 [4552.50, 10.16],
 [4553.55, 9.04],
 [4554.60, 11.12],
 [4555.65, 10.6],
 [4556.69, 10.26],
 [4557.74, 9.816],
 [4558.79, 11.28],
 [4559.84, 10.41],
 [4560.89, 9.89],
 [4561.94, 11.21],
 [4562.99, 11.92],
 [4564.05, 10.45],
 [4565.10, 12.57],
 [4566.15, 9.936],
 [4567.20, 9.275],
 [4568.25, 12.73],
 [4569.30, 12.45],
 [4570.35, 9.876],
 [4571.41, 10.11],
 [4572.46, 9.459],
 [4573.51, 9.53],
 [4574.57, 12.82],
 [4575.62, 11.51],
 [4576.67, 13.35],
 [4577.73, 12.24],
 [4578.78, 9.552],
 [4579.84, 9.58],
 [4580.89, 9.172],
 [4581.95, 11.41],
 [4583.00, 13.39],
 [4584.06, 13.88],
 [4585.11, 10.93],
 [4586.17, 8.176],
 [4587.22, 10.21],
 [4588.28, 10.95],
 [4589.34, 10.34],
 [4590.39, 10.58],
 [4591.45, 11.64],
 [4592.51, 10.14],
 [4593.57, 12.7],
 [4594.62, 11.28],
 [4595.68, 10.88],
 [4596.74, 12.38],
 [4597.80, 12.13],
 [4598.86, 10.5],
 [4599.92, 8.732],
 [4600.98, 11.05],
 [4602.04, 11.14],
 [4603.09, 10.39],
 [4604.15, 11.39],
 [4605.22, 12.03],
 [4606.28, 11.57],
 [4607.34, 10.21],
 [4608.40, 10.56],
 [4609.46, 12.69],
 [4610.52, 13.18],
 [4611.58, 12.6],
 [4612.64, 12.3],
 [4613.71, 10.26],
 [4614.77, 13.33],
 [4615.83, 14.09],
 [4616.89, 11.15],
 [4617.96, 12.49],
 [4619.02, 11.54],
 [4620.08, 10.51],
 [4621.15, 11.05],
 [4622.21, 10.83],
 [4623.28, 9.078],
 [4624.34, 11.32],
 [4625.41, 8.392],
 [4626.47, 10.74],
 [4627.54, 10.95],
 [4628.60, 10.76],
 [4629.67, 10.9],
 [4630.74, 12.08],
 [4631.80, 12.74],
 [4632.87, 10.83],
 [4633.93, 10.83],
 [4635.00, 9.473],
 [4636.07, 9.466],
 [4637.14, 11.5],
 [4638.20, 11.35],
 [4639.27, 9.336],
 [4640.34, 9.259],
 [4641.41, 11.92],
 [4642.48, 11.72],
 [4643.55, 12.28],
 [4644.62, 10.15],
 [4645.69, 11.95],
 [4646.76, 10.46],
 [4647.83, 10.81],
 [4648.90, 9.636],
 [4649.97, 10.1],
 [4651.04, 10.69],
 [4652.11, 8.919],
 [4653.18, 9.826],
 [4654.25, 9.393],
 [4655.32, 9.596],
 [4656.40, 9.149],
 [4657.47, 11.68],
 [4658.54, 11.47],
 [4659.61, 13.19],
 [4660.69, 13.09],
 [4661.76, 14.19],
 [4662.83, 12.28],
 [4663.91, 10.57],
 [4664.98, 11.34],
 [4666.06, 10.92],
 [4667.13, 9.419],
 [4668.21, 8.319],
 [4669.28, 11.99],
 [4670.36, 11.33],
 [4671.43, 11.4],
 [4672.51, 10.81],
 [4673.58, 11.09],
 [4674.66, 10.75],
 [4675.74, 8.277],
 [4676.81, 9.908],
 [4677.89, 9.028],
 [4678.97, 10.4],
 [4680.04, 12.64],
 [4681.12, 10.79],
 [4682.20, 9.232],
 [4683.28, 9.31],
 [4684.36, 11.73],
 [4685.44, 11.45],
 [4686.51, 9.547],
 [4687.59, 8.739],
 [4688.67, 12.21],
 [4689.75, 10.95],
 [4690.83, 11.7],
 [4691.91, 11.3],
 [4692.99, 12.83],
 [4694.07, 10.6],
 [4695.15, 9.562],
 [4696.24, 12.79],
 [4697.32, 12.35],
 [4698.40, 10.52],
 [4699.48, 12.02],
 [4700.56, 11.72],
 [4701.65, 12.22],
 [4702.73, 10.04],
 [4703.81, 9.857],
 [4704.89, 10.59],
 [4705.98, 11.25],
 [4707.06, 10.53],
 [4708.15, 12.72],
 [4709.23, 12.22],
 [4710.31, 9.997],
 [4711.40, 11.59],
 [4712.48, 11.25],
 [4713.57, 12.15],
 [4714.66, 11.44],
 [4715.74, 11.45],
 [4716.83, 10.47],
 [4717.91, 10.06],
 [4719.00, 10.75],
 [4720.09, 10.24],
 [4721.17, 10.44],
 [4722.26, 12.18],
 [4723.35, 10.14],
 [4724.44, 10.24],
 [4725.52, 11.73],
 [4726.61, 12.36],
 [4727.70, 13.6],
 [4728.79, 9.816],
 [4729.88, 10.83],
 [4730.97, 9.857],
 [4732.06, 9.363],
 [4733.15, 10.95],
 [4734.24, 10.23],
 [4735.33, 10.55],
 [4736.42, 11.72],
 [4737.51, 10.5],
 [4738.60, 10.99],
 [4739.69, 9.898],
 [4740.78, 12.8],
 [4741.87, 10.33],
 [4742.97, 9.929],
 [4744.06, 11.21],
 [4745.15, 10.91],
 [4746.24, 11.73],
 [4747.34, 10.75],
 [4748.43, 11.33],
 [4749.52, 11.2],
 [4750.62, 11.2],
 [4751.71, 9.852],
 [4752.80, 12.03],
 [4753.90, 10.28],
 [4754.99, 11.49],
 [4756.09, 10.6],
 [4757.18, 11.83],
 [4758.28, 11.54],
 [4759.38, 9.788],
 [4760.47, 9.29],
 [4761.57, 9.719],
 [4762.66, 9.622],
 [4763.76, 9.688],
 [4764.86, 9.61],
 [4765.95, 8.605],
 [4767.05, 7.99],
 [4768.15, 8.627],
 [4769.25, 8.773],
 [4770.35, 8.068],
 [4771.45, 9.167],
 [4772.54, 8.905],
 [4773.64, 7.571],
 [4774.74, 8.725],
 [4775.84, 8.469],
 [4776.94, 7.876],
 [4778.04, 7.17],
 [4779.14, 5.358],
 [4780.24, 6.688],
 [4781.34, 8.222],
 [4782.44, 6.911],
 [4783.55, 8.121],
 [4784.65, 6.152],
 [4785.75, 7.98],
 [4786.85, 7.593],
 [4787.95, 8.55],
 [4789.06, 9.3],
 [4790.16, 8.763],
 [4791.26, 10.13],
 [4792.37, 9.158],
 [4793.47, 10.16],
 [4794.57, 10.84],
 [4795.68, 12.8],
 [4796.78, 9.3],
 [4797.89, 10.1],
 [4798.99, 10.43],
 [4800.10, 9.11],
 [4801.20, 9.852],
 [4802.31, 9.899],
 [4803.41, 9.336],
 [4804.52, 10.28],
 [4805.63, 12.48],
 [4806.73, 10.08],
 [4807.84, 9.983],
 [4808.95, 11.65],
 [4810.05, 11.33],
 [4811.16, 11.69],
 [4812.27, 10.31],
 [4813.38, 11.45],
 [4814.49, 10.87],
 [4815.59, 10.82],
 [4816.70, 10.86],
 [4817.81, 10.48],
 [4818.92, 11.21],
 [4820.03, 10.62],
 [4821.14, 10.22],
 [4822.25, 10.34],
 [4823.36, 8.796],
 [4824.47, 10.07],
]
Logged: -4.3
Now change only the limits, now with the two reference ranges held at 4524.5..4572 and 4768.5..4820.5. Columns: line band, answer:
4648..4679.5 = -4.2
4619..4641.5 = -3.0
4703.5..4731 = -4.9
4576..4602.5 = -4.8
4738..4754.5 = -2.7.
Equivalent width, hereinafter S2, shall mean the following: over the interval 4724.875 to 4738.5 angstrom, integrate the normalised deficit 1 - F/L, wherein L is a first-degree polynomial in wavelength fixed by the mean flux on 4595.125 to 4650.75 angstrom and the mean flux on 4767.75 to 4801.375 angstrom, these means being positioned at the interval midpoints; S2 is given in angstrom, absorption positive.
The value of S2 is -2.2 angstrom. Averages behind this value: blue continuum 11.1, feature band 11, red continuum 8.66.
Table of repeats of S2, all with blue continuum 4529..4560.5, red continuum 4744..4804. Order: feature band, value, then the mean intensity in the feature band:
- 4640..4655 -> -2.1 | 10.5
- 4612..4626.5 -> -3.3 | 11.2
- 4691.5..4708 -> -3.5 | 11.2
